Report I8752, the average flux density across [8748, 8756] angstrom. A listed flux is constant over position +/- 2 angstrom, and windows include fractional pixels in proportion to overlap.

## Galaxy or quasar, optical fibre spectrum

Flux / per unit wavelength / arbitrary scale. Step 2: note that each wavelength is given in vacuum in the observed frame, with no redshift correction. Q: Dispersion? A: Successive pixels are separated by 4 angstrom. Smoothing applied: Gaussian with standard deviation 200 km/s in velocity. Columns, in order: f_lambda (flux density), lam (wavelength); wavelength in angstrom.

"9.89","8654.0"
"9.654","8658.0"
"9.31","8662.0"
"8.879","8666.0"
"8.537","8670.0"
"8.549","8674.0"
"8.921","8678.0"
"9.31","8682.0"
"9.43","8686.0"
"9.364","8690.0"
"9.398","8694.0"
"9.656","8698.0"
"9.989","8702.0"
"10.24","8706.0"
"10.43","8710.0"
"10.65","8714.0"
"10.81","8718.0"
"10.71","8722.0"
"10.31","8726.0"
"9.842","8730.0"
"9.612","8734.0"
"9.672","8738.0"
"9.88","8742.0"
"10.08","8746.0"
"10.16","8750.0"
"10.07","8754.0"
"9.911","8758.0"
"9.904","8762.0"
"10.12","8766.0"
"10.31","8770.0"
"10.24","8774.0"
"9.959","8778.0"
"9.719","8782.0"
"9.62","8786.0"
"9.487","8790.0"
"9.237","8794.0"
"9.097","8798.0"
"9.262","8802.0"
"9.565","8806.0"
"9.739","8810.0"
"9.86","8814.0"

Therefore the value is 10.1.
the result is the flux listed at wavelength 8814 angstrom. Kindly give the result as 9.86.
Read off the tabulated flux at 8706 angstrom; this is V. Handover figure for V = 10.24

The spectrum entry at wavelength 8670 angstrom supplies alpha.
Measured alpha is 8.537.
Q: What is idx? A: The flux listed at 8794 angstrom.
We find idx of 9.237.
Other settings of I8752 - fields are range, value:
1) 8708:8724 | 10.7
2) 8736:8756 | 9.97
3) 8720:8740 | 10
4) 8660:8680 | 8.84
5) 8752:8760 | 9.99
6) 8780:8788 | 9.67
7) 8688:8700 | 9.47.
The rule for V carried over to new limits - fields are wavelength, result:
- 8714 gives 10.65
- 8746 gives 10.08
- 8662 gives 9.31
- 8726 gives 10.31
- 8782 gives 9.719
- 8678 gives 8.921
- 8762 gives 9.904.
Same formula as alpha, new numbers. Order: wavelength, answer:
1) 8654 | 9.89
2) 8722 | 10.71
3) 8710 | 10.43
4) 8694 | 9.398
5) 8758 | 9.911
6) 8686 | 9.43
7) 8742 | 9.88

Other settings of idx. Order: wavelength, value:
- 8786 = 9.62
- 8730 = 9.842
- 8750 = 10.16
